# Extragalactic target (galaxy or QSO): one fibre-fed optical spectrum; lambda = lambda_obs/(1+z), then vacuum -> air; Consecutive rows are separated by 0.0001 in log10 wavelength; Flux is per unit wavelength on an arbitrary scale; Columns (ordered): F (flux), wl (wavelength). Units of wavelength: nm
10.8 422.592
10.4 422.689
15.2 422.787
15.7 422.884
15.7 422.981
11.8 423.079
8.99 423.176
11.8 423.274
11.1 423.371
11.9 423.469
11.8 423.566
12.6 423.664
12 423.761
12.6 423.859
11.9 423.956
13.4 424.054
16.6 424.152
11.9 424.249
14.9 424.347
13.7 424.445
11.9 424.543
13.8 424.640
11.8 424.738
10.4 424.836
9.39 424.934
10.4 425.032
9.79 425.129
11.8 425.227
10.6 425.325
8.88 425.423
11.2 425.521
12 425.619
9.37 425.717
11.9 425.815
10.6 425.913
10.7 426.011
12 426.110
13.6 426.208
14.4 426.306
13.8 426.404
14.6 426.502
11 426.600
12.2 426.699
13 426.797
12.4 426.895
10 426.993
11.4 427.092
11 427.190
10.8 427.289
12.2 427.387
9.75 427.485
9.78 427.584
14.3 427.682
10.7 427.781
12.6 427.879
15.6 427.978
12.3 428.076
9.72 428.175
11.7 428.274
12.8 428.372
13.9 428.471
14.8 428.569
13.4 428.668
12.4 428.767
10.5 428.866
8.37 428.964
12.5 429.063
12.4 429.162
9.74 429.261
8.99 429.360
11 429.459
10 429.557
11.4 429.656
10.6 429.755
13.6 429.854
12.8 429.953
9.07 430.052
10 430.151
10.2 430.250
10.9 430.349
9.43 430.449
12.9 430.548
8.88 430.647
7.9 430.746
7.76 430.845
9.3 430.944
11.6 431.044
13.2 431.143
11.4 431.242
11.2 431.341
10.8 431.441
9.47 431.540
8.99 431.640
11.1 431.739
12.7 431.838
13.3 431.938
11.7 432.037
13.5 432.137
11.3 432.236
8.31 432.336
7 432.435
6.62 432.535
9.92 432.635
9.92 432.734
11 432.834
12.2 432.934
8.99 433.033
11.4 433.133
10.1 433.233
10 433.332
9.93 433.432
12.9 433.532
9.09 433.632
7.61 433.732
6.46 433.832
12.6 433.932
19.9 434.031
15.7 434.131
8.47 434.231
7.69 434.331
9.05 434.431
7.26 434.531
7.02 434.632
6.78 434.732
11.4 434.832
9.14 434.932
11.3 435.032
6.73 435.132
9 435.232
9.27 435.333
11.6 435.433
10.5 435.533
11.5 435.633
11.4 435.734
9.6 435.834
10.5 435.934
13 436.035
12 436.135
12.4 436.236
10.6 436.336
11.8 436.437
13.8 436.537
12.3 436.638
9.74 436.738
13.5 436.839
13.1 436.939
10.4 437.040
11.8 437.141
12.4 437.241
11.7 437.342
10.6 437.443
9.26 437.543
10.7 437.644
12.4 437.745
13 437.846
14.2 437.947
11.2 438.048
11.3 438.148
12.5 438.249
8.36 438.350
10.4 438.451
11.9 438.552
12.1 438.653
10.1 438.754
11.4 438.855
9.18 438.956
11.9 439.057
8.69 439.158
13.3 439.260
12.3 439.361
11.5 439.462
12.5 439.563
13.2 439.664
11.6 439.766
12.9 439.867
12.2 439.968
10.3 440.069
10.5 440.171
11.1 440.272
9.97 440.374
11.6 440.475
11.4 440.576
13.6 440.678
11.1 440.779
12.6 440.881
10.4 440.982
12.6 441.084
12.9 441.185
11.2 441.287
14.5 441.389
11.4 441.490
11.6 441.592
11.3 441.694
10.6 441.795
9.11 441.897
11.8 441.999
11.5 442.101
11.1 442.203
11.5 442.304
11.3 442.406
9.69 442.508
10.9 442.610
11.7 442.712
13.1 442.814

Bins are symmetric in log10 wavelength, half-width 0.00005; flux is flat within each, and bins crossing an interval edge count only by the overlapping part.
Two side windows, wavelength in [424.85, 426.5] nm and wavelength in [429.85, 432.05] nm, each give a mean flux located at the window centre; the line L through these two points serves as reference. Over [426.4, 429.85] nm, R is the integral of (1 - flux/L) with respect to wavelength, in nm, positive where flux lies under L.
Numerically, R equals -0.22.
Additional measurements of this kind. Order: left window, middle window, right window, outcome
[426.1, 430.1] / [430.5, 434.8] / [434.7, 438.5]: 0.437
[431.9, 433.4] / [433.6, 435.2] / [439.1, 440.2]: 0.137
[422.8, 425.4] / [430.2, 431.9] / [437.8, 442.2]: 0.209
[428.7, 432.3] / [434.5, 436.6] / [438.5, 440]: 0.179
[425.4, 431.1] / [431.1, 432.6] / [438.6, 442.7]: 0.096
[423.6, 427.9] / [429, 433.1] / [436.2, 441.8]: 0.424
